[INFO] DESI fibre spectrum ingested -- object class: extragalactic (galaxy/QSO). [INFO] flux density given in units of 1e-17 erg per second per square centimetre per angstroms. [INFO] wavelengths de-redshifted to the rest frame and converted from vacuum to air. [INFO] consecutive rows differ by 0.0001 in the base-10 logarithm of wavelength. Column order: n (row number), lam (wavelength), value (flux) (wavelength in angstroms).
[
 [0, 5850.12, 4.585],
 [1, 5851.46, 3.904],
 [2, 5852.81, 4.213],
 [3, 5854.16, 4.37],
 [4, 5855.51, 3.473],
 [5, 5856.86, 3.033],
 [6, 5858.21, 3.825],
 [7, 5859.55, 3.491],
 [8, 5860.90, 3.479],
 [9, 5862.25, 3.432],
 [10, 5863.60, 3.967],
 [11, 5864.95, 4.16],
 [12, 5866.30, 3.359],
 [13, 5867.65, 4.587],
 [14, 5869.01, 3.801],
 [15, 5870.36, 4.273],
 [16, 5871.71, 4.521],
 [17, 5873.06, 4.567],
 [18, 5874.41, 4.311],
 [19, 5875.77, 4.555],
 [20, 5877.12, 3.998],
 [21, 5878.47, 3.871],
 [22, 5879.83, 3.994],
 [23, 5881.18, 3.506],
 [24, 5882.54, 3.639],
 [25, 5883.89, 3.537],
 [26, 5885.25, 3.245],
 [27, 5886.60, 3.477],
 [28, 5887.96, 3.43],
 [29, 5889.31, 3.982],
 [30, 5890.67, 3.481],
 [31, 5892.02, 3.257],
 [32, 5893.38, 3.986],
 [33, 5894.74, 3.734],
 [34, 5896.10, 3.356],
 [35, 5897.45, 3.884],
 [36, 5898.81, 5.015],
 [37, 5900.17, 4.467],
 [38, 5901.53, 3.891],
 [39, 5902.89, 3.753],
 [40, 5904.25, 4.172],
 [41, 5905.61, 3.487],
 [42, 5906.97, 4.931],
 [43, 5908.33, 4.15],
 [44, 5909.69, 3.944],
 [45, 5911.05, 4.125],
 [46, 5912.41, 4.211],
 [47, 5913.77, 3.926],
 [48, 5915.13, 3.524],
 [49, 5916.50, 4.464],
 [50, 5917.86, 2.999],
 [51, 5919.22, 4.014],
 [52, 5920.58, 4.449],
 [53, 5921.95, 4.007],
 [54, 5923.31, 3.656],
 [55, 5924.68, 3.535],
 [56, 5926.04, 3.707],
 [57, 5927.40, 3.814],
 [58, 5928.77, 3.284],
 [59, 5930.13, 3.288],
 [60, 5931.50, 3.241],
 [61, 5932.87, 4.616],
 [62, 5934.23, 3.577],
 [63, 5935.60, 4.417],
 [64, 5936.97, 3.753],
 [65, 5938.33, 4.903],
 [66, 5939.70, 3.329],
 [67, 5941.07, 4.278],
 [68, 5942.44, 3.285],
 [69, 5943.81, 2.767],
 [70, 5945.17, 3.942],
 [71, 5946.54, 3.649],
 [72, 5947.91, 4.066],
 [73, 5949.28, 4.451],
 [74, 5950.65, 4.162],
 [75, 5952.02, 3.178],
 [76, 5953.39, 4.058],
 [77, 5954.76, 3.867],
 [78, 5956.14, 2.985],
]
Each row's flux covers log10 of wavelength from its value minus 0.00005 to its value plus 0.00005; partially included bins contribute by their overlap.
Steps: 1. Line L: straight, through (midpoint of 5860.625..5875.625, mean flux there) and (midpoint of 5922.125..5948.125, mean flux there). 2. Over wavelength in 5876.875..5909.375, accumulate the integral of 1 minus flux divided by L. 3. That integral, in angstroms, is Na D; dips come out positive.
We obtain 0.9 angstroms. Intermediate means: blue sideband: 4.07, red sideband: 3.74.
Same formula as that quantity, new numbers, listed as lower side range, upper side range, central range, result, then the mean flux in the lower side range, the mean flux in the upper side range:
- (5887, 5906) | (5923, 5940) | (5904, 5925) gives -0.9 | 3.85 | 3.79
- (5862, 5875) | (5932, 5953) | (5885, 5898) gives 1.5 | 4.12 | 3.89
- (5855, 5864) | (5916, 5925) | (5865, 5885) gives -2.3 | 3.52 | 3.88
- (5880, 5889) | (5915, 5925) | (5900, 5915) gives -1.3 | 3.52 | 3.86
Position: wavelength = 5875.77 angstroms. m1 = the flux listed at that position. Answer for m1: 4.555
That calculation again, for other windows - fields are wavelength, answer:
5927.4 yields 3.814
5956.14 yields 2.985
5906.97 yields 4.931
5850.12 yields 4.585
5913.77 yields 3.926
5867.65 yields 4.587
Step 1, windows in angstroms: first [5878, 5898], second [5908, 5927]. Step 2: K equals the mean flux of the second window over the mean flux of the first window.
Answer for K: 1.1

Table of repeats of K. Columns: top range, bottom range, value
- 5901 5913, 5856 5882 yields 1.04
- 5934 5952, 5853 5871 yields 1.02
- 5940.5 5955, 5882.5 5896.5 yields 1.06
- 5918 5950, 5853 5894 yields 1.00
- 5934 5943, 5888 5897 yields 1.09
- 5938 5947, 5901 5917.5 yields 0.92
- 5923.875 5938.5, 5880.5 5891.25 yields 1.07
